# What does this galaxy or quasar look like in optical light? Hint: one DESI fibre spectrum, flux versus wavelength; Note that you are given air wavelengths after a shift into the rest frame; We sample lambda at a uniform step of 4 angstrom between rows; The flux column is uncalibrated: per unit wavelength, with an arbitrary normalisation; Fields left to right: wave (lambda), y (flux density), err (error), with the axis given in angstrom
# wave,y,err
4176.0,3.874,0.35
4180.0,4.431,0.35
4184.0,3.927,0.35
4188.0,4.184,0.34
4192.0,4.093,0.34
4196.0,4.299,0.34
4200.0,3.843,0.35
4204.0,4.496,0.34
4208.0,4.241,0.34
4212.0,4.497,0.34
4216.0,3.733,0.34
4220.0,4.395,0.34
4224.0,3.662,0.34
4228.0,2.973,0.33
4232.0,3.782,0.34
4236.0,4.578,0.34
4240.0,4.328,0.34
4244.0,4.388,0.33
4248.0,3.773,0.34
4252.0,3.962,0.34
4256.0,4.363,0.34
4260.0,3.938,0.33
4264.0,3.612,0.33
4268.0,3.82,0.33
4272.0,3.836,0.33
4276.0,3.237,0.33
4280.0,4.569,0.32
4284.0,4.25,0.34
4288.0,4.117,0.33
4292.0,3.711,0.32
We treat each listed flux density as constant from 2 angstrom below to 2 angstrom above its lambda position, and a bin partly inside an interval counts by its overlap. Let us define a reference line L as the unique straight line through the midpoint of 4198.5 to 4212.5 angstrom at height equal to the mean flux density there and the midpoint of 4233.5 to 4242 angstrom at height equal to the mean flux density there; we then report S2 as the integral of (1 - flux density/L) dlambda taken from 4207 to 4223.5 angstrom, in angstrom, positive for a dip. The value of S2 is 0.5 angstrom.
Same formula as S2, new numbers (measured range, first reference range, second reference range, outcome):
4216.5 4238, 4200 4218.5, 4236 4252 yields 1.7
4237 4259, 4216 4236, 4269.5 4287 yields -1.7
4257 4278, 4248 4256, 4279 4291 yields 2.0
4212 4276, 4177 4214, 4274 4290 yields 2.8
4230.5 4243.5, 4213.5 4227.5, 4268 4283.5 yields -1.3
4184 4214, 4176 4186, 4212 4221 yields -0.7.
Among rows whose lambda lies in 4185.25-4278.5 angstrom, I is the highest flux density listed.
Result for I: 4.578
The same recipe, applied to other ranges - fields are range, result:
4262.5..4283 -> 4.569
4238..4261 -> 4.388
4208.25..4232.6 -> 4.497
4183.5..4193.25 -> 4.184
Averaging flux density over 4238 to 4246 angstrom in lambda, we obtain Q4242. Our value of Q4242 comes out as 4.36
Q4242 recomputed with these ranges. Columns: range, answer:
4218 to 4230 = 3.68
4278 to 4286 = 4.41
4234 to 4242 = 4.45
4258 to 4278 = 3.69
